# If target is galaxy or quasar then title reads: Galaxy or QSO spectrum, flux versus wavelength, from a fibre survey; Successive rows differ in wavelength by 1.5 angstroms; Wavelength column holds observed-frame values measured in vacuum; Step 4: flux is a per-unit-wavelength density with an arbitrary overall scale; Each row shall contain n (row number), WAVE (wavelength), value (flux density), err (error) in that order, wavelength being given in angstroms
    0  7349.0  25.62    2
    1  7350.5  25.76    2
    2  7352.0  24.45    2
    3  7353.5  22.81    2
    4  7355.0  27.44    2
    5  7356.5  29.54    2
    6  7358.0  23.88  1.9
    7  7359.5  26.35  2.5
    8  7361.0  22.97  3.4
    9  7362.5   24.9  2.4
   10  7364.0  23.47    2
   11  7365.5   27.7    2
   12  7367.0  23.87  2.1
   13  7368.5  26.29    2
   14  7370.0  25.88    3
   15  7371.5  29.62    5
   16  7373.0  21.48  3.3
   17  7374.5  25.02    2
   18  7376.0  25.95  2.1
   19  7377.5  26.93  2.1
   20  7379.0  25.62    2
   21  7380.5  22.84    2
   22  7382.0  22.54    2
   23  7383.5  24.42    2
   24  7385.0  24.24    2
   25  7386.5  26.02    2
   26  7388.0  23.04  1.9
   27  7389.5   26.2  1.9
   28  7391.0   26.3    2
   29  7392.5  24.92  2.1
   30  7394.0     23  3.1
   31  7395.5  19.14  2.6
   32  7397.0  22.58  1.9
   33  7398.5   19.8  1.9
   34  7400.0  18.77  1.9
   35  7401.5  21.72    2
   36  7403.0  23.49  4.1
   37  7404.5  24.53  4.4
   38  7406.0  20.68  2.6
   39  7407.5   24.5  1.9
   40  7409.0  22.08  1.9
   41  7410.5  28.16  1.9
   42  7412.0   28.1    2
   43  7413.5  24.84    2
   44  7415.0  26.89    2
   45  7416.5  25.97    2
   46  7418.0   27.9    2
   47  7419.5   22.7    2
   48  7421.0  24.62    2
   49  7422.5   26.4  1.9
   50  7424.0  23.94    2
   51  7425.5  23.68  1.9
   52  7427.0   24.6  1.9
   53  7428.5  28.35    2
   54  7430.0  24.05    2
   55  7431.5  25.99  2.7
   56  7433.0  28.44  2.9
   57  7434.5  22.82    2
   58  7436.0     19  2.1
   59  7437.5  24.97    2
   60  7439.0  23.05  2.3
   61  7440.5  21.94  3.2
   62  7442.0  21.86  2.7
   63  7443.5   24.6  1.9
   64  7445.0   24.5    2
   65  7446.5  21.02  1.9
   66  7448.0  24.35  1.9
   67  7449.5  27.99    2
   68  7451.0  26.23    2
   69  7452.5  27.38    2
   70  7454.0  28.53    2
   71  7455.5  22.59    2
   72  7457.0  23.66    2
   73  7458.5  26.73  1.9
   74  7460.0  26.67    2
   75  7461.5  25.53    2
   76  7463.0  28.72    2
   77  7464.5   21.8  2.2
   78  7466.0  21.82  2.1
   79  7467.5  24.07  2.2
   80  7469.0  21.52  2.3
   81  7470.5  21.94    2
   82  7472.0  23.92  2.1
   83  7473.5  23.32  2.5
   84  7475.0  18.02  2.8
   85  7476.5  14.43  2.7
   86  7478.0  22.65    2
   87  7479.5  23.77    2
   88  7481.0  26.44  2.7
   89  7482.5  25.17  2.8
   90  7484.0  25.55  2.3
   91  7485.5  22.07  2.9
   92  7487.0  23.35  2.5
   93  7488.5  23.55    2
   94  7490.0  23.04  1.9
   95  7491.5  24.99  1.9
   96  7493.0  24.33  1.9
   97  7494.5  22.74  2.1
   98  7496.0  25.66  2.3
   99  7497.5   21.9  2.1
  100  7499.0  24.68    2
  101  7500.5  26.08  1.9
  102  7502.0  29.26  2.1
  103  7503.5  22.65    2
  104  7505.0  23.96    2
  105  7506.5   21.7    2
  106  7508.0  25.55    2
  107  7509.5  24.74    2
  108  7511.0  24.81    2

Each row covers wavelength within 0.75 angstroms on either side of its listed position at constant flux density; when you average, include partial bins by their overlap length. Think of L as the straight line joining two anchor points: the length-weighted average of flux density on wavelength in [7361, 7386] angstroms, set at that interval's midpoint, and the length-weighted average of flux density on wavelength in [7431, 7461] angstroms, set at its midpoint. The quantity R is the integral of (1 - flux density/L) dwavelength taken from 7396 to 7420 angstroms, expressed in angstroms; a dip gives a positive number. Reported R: 0.9 angstroms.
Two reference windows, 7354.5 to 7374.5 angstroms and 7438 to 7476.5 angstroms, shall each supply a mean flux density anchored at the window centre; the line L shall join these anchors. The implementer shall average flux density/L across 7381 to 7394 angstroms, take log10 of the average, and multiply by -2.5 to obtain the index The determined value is 0.03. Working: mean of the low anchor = 25.6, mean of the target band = 24.6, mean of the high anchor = 23.9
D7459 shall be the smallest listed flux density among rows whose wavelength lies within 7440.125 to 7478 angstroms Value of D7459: 14.43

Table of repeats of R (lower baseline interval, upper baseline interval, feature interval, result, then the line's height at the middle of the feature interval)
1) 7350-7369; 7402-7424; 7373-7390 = 0.4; 25.2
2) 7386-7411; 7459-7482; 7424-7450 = -1.2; 23.1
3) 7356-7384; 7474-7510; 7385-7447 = 1.4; 24.6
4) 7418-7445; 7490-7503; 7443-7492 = 1.3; 24.6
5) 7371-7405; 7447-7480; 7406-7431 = -1.5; 23.8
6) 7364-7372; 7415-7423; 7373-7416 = 3.2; 25.9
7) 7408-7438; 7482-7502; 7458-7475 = 0.5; 24.6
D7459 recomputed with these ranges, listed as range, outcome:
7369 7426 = 18.77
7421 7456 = 19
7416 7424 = 22.7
